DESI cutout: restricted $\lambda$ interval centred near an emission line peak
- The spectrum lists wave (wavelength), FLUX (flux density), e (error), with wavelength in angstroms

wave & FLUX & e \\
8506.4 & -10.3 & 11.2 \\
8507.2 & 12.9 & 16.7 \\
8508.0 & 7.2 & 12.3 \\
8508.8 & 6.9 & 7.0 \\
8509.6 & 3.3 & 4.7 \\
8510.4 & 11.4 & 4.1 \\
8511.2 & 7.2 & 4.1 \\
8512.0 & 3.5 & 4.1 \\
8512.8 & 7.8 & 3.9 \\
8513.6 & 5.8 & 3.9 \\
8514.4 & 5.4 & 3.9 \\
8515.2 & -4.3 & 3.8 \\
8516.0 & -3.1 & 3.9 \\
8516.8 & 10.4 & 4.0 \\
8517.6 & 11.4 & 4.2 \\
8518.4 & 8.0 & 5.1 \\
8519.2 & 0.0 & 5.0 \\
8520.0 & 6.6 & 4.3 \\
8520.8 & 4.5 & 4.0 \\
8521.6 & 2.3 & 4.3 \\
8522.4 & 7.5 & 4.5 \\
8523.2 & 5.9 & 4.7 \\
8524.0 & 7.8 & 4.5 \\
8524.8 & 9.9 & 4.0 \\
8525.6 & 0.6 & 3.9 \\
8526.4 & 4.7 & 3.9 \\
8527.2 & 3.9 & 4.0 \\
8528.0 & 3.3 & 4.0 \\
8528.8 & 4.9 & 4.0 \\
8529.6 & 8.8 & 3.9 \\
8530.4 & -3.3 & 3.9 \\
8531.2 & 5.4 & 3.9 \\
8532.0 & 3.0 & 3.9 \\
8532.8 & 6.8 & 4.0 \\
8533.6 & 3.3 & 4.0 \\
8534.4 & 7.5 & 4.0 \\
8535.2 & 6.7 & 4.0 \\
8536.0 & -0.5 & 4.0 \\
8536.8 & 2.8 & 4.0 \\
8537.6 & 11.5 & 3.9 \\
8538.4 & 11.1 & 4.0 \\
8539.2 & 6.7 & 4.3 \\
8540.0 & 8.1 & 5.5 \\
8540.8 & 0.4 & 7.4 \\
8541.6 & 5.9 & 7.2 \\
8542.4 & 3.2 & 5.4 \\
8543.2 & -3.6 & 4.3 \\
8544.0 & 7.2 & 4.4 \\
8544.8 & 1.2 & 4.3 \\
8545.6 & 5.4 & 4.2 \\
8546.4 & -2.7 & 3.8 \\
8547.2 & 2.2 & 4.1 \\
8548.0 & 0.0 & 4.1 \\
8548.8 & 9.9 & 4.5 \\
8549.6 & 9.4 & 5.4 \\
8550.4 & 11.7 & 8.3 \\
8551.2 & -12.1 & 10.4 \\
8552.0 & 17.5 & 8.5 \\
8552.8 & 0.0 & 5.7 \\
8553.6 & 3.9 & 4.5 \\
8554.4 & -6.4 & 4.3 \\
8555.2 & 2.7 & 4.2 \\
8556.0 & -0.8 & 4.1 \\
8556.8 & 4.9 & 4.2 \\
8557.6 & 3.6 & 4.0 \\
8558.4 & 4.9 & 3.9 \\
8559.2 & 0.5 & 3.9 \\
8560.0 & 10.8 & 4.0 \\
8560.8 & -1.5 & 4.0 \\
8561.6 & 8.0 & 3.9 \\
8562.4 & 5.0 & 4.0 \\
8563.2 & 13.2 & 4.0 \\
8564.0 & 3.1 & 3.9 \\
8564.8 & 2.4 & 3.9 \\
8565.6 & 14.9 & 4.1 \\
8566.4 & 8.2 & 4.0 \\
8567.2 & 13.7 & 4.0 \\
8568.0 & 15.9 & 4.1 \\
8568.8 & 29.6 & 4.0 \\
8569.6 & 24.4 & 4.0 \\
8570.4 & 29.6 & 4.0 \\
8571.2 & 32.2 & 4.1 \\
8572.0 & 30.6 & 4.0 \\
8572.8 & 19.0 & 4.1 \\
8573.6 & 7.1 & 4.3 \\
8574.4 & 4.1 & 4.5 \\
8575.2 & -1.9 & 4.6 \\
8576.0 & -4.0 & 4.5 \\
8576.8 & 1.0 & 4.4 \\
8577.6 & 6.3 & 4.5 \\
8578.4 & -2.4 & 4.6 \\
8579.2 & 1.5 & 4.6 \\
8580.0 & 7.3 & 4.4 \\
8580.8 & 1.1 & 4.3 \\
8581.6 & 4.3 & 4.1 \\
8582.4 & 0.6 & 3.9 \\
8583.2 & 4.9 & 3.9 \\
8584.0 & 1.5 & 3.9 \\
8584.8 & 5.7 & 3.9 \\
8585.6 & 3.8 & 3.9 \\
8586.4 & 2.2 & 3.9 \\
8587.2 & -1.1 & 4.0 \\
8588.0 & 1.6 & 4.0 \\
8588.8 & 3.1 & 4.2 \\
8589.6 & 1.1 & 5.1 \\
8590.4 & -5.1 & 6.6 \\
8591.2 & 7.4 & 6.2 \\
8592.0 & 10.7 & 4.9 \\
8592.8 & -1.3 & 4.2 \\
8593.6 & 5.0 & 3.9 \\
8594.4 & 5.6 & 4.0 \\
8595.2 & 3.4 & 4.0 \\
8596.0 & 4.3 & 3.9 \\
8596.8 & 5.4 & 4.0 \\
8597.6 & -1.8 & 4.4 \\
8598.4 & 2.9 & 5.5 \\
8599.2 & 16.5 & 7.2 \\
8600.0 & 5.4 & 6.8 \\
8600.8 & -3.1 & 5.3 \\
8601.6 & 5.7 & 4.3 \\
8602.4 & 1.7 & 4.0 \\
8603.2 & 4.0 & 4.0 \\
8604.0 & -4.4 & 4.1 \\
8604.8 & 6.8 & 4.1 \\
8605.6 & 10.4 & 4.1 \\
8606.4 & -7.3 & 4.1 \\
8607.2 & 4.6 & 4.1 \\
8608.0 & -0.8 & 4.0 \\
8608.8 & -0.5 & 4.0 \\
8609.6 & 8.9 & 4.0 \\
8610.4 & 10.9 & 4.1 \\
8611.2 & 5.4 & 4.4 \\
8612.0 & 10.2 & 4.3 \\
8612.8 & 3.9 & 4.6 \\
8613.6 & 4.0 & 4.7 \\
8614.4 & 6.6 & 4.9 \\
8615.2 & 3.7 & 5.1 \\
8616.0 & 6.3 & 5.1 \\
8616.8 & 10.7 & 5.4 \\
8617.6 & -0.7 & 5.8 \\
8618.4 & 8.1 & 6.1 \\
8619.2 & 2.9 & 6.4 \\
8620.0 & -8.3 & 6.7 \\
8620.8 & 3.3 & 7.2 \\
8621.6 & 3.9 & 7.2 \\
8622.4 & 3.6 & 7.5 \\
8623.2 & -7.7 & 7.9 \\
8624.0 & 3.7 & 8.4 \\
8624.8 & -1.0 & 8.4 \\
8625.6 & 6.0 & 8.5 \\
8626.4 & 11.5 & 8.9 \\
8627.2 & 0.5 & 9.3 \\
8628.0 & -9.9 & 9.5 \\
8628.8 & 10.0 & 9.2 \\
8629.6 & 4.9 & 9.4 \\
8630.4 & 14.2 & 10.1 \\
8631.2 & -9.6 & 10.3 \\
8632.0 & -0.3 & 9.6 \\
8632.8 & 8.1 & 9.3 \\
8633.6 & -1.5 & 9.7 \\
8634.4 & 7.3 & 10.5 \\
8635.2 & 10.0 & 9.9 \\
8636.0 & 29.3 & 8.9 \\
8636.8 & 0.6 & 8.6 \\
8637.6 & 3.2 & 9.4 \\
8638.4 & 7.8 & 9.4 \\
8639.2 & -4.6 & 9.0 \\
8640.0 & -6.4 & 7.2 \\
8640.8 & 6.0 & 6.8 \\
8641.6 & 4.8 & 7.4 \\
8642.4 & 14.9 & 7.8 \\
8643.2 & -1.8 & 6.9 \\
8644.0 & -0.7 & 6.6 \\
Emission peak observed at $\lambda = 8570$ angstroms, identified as H-gamma 4340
